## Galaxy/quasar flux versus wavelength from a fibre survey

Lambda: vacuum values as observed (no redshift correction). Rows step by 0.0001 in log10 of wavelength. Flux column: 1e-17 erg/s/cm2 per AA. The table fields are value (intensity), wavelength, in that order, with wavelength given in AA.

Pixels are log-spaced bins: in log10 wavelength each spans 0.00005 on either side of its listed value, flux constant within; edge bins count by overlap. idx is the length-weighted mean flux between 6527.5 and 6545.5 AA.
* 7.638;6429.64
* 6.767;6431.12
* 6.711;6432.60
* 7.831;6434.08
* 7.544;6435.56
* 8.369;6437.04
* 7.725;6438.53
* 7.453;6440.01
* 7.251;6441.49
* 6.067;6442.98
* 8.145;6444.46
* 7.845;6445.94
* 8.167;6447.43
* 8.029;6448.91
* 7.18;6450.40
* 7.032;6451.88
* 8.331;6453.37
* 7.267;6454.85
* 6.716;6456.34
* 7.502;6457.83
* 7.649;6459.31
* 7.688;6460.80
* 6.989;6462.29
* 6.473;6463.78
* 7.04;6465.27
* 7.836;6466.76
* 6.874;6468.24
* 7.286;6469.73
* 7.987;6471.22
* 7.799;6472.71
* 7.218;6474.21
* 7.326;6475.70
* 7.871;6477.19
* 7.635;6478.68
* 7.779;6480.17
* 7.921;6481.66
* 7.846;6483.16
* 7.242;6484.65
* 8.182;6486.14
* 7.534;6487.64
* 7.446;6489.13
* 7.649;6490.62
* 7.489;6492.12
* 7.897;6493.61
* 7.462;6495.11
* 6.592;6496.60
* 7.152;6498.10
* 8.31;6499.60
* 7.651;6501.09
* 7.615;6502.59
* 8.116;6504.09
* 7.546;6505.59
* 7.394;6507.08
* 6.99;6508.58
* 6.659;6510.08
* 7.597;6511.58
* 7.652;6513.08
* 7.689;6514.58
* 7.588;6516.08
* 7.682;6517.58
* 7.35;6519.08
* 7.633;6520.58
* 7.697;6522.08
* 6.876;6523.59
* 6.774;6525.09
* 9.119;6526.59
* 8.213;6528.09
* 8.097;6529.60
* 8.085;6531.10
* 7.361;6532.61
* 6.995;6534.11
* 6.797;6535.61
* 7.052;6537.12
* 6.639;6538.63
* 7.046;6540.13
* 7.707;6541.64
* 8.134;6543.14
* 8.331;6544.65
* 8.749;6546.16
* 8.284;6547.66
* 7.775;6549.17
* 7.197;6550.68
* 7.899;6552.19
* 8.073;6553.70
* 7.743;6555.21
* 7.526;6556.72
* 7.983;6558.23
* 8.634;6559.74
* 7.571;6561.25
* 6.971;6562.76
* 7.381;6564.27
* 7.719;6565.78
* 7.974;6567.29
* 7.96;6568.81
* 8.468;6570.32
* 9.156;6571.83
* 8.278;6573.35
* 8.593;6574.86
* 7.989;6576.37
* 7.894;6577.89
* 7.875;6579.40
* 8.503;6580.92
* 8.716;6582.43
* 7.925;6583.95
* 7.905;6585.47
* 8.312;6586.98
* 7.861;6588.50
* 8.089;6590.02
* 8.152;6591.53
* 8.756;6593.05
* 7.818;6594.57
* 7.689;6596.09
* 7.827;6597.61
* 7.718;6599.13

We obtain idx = 7.54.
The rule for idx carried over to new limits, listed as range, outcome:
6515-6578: 7.78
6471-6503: 7.61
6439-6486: 7.48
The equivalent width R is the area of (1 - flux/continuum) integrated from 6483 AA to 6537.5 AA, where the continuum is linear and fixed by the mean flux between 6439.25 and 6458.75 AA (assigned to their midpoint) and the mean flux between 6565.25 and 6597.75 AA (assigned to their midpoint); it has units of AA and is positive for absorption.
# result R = 1.73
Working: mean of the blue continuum 7.47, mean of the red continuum 8.17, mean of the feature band 7.54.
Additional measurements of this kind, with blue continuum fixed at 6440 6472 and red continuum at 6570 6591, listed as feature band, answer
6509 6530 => 0.63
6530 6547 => 0.88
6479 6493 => -0.13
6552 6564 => 0.47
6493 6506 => 0.18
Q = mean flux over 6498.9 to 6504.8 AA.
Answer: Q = 7.92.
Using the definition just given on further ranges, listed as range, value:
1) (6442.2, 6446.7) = 7.35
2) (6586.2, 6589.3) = 8.09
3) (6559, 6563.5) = 7.73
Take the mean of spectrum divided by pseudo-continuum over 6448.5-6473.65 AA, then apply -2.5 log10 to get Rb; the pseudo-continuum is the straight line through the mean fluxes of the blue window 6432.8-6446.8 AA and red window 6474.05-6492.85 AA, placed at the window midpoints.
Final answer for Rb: 0.03 mag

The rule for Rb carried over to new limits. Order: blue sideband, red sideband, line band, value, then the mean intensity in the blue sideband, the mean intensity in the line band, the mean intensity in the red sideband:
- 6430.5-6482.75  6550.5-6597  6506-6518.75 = 0.05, 7.47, 7.41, 8.03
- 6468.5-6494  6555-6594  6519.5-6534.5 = 0.02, 7.63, 7.69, 8.08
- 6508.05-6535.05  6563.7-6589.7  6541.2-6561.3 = -0.02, 7.56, 7.99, 8.15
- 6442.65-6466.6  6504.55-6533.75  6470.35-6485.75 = -0.03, 7.42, 7.67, 7.58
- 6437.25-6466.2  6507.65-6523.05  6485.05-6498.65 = -0.01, 7.42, 7.49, 7.44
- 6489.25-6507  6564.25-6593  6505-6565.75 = 0.03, 7.58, 7.61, 8.18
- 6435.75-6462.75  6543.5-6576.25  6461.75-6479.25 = 0.04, 7.53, 7.36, 8.01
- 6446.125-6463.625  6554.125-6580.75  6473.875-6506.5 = 0.00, 7.48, 7.62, 8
